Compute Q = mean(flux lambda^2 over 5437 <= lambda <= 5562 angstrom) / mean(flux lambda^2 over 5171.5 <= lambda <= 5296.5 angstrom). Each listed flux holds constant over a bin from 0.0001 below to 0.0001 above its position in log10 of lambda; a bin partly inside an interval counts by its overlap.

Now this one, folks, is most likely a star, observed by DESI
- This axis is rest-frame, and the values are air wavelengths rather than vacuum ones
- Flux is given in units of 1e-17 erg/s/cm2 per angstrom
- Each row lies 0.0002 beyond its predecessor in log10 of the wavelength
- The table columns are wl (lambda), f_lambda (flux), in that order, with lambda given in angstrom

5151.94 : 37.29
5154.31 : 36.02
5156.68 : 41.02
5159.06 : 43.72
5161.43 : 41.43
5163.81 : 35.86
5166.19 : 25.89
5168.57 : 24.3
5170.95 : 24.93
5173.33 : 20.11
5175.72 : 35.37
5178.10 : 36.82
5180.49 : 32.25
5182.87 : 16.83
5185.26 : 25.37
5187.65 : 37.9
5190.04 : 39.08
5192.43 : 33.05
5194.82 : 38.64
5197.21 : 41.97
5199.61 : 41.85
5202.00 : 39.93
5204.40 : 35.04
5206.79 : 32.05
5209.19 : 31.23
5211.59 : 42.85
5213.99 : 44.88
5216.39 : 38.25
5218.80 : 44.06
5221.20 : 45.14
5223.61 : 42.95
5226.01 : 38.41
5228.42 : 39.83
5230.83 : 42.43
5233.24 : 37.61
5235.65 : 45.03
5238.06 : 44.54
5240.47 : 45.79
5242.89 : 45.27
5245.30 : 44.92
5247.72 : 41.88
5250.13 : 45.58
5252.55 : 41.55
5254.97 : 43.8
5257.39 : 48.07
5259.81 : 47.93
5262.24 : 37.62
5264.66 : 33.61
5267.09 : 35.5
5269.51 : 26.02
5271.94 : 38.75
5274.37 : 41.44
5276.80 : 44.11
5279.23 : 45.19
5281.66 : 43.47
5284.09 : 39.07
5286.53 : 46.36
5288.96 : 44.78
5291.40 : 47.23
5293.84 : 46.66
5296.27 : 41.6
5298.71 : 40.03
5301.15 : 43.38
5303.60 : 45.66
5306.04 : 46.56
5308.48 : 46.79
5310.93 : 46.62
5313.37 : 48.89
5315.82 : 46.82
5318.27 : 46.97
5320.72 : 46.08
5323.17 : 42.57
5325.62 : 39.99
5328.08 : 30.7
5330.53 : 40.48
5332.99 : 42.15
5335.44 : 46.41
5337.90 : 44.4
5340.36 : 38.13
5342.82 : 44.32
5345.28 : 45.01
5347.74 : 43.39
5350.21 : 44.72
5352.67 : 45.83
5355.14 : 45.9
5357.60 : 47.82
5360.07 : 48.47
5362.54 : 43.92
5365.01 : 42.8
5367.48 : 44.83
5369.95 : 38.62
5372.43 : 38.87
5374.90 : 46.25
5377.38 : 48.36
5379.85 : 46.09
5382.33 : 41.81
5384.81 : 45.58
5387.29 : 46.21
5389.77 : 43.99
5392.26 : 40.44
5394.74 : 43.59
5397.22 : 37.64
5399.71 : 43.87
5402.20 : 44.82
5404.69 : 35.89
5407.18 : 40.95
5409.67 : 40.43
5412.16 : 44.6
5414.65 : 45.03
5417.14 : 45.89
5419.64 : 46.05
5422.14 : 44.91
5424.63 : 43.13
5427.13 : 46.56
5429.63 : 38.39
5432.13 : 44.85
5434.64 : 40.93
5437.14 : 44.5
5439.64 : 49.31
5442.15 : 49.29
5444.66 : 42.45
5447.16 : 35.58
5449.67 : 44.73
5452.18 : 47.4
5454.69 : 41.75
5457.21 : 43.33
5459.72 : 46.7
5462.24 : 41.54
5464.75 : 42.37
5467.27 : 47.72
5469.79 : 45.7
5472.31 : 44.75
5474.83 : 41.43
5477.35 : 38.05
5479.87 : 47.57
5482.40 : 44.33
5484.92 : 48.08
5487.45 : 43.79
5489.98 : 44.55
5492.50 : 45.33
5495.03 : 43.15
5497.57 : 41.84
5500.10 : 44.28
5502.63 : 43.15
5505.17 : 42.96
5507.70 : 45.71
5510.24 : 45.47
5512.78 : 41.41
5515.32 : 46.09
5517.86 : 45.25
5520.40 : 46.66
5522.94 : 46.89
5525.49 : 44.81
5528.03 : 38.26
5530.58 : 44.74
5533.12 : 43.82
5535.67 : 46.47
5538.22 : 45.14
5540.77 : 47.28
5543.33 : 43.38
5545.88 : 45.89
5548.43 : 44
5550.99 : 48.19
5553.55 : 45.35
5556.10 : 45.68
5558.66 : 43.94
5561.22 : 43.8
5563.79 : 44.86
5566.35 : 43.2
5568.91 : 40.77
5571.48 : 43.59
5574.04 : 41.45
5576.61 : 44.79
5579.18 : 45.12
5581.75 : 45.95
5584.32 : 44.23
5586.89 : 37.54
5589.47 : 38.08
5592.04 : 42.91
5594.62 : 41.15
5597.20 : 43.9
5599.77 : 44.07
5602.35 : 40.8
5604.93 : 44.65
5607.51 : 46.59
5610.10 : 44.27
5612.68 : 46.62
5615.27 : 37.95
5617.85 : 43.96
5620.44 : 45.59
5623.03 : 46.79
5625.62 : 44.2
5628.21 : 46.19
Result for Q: 1.24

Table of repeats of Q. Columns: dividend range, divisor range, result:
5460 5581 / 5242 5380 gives 1.11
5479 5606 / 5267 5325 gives 1.11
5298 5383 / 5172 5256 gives 1.19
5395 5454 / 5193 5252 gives 1.14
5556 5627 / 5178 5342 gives 1.19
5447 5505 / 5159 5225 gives 1.38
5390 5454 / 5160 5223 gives 1.35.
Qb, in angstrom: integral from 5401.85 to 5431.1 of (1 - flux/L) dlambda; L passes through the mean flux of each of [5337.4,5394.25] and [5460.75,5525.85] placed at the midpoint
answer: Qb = 0.8 angstrom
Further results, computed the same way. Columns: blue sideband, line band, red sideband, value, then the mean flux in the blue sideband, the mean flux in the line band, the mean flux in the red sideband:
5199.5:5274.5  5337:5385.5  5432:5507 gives -2.0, 40.7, 44.2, 44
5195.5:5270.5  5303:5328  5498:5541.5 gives -1.8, 40.9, 45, 44.5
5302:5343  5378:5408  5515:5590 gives 0.8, 43.7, 42.7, 44.2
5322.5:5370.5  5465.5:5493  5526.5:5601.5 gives -0.7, 43.1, 44.6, 43.7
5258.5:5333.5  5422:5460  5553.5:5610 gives -0.9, 42.4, 43.9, 43.3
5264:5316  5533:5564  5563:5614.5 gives -1.6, 42.7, 45.3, 43.2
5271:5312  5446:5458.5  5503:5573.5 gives 0.5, 44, 42.6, 44.5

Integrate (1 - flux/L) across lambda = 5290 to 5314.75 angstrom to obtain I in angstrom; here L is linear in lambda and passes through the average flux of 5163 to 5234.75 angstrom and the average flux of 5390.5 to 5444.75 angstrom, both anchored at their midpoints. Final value -3.8 angstrom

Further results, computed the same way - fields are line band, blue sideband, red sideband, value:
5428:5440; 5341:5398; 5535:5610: 0.21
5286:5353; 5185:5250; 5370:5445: -3.00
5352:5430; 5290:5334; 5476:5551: 0.68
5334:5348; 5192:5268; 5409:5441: -0.23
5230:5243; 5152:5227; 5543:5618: -2.35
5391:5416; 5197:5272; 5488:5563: 0.73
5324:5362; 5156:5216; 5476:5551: -3.76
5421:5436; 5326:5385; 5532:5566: 0.33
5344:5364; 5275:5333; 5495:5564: -0.72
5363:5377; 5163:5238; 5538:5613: -1.14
